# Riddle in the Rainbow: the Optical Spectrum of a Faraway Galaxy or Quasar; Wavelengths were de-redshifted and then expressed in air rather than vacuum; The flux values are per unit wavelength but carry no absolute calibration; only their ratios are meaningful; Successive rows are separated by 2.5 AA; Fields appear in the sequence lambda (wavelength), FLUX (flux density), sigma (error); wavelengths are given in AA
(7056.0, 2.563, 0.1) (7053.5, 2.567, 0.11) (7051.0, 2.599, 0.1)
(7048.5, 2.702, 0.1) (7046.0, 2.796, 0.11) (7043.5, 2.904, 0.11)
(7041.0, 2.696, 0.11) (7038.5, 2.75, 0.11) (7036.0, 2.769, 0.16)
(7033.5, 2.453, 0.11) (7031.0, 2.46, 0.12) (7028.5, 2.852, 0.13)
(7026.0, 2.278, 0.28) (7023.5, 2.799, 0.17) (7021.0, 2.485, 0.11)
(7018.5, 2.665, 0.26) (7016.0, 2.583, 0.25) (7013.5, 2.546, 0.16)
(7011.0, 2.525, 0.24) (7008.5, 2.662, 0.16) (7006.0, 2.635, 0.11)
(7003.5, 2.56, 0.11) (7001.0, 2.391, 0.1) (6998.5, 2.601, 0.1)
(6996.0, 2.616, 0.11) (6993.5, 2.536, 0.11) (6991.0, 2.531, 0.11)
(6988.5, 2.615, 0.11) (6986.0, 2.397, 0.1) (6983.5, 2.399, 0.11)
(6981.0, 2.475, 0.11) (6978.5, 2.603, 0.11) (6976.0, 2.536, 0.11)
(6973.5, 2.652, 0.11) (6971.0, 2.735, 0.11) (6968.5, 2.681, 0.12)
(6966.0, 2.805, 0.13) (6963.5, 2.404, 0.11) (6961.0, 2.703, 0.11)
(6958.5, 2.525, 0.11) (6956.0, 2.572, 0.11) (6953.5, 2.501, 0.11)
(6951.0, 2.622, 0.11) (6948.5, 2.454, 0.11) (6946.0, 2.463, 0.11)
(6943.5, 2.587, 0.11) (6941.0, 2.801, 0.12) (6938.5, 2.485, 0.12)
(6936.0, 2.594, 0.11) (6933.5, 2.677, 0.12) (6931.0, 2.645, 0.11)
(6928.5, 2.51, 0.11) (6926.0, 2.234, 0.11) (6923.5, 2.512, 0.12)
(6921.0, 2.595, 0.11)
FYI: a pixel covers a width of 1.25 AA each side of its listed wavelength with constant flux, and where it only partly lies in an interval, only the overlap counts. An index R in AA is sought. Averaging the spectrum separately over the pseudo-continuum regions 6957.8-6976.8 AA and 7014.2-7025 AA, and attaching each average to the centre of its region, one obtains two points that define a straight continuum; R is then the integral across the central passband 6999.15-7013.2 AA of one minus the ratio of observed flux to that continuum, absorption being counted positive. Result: 0.4 AA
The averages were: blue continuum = 2.64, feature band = 2.56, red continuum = 2.62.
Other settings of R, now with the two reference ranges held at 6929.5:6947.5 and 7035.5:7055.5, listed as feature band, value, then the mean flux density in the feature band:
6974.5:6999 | 1.1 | 2.53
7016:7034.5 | 0.8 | 2.57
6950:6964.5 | 0.4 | 2.56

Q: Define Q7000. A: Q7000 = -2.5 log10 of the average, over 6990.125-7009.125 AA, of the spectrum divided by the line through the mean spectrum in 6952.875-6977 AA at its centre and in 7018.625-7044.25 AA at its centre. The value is 0.03 mag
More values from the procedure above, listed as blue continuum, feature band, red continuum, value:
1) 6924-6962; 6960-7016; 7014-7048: 0.01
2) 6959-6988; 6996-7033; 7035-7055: 0.04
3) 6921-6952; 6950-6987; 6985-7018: -0.01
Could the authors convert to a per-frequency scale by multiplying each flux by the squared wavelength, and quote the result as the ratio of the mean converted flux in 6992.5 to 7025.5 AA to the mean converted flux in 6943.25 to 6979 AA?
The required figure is 1.0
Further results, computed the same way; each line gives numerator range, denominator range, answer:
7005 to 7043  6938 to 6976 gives 1.03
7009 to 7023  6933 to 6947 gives 1.01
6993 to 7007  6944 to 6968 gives 1.01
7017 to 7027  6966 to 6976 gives 0.97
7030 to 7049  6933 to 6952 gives 1.07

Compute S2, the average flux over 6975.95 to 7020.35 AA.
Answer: 2.55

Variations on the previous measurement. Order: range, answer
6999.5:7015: 2.55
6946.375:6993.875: 2.56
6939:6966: 2.57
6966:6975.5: 2.69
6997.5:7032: 2.58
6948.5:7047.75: 2.6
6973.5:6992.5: 2.52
